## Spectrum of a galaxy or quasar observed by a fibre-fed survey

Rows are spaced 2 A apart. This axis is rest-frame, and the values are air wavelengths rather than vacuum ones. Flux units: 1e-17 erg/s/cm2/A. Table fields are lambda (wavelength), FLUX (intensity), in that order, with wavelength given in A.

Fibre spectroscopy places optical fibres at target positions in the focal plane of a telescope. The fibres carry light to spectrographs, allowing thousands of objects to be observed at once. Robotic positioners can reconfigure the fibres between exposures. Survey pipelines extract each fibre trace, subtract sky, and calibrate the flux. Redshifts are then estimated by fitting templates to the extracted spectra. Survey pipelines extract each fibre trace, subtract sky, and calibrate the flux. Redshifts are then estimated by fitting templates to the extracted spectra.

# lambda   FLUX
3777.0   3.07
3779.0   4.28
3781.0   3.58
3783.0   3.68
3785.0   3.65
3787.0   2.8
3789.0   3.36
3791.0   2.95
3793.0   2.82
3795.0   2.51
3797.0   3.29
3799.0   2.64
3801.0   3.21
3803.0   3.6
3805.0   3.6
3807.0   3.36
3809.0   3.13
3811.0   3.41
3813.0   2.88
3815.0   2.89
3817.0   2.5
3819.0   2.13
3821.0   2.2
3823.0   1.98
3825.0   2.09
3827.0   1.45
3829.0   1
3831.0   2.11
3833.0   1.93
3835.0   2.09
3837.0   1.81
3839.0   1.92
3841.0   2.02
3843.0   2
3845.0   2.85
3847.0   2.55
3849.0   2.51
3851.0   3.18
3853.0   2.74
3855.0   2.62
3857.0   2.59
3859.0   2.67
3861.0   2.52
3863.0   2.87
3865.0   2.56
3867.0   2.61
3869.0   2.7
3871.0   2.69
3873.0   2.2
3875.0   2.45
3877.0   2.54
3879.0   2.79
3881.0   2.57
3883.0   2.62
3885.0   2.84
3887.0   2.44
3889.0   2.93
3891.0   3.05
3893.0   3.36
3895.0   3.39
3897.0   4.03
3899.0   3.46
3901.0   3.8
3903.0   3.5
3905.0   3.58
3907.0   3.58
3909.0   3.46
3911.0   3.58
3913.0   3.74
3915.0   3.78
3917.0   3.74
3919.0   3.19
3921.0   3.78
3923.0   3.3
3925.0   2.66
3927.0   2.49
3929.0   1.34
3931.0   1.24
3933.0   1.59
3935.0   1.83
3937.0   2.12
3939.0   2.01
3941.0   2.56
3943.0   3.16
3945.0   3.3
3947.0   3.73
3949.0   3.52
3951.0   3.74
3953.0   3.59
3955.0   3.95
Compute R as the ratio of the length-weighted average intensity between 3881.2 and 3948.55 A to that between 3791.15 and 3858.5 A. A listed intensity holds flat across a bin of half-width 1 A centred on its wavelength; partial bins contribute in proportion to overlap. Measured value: 1.18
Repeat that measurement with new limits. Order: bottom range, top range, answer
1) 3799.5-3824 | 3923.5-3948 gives 0.81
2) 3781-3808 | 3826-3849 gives 0.62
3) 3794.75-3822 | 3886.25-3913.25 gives 1.15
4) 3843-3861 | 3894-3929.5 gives 1.27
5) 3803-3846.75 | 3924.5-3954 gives 1.09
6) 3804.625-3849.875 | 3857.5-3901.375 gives 1.21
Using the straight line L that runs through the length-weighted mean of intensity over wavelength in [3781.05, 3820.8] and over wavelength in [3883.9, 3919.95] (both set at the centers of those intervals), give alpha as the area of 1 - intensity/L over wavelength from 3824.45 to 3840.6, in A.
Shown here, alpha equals 7.0 A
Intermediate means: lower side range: 3.07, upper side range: 3.41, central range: 1.8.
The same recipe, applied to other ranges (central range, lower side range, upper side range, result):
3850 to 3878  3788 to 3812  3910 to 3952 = 3.5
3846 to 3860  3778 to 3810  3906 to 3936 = 1.8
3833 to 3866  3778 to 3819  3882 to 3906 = 7.9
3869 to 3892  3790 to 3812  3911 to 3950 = 2.3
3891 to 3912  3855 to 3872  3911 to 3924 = -1.5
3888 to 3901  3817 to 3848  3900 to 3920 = -0.5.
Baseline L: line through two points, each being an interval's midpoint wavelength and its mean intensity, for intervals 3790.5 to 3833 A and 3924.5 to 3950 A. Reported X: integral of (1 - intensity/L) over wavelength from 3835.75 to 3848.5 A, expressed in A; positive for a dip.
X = 1.9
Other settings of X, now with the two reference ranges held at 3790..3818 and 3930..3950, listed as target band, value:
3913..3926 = -4.23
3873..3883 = 0.74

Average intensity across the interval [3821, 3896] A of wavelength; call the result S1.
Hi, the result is 2.46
